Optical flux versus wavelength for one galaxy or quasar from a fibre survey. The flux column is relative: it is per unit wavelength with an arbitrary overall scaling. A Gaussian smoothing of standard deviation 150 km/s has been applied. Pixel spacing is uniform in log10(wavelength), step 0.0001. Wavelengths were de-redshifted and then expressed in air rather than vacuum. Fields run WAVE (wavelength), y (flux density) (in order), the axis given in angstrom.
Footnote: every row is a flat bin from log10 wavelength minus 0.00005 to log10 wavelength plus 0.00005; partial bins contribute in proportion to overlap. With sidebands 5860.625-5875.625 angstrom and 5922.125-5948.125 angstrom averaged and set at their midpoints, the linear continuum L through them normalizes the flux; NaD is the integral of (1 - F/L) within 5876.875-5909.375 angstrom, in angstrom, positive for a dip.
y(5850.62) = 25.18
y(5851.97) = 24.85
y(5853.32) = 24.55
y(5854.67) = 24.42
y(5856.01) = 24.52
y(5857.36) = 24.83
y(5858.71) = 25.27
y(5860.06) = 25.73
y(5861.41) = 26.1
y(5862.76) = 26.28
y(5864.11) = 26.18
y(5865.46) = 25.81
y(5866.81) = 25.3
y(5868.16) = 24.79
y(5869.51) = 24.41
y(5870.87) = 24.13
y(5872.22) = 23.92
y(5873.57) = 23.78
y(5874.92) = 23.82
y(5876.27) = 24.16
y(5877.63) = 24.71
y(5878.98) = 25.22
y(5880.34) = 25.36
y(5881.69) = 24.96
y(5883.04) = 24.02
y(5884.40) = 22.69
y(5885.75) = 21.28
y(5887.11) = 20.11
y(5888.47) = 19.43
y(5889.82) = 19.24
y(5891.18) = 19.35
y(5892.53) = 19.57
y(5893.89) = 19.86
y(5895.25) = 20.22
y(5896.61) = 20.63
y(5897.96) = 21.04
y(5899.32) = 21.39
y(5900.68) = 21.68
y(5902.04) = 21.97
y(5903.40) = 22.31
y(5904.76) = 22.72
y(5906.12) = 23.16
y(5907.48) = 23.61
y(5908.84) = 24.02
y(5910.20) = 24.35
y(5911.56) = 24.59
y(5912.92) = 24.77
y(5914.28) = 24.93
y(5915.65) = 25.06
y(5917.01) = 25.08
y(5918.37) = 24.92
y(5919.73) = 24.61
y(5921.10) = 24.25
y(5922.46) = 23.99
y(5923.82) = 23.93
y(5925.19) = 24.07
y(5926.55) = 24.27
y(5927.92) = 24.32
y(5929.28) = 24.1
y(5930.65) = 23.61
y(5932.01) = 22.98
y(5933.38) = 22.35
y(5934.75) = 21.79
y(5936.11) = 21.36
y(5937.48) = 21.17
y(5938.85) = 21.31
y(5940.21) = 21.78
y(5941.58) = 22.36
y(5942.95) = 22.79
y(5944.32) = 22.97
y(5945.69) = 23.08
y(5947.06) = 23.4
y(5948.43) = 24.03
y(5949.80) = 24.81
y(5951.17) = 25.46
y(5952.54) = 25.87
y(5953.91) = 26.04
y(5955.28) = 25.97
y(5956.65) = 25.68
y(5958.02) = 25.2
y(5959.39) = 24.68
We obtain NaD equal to 2.9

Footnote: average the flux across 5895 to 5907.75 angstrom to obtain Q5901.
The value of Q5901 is 21.9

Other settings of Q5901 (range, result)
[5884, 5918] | 22.1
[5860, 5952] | 23.3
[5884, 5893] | 20.2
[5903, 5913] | 23.7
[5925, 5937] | 23.1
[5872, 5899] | 22.1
